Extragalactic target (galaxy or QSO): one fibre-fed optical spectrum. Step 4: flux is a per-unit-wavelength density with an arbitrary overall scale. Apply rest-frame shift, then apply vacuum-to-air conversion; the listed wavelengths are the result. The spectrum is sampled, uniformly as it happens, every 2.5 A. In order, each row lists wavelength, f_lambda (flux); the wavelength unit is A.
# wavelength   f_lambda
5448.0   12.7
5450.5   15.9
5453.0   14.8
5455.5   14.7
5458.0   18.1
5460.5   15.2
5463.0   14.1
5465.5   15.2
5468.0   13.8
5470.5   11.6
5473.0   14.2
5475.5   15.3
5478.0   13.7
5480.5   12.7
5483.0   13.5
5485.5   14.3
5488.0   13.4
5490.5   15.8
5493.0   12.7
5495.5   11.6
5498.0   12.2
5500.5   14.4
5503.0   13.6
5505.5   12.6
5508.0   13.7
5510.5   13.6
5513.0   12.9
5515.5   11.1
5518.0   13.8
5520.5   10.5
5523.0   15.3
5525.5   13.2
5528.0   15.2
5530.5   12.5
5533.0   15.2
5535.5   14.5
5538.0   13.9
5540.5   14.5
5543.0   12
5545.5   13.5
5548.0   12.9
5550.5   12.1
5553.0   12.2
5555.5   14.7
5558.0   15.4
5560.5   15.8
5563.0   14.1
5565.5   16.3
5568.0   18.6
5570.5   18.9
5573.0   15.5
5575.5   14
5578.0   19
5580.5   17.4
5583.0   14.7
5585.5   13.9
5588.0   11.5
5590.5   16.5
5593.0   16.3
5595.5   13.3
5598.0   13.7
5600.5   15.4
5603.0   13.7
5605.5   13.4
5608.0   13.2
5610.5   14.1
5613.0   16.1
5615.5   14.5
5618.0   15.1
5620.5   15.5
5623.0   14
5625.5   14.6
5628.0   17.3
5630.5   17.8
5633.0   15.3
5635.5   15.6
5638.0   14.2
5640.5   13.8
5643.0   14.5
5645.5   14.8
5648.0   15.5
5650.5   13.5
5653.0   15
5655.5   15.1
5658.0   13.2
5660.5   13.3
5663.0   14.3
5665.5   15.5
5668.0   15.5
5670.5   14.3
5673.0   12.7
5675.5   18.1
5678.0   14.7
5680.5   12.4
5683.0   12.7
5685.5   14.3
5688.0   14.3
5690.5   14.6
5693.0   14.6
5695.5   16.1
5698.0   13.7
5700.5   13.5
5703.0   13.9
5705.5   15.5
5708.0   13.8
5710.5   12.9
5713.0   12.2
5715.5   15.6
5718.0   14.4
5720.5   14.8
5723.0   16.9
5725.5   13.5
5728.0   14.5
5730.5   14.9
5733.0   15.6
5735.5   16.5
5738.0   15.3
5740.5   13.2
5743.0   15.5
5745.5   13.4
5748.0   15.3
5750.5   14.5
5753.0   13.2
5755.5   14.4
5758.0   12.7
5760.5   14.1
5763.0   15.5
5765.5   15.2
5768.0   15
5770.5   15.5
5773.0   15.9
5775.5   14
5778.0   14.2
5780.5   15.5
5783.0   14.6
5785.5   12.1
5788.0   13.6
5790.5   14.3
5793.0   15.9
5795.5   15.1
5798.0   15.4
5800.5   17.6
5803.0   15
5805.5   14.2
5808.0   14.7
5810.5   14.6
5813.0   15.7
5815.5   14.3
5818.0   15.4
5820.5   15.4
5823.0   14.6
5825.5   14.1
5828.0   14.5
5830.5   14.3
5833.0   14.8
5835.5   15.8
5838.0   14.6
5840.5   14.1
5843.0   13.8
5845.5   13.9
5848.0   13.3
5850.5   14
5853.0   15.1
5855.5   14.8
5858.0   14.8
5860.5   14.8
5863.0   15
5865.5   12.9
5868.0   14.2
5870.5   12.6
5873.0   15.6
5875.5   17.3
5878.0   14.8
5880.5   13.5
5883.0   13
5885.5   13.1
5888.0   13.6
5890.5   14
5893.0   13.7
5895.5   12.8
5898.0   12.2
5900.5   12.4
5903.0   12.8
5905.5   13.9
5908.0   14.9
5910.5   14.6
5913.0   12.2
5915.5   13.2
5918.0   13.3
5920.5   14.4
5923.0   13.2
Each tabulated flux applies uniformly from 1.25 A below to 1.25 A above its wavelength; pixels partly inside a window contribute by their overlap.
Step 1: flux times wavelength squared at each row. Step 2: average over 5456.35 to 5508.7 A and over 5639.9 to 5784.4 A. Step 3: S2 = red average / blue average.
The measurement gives 1.1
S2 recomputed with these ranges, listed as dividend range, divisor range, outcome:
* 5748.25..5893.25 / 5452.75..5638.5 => 1.11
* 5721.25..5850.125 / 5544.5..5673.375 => 1.05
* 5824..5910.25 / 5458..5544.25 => 1.17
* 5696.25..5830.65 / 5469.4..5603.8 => 1.12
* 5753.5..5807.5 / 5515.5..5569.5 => 1.14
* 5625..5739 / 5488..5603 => 1.08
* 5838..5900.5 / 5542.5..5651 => 1.03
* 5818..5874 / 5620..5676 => 1.04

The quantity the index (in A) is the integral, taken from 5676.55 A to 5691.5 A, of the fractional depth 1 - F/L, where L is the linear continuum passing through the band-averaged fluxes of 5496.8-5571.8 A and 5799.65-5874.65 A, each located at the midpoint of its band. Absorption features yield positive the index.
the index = 0.4 A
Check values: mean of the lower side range 14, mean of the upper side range 14.6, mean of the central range 13.9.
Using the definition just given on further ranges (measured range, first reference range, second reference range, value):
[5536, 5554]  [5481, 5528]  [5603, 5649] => 0.96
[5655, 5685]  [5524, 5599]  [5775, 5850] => 0.79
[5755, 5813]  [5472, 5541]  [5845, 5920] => -4.09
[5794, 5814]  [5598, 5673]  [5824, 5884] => -1.12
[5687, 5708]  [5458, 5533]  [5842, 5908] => -1.06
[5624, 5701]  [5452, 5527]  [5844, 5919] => -4.97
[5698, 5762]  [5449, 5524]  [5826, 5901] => -1.75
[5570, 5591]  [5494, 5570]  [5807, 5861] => -2.51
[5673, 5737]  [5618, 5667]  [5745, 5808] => 1.12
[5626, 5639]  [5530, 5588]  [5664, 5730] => -1.23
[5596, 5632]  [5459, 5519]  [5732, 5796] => -2.09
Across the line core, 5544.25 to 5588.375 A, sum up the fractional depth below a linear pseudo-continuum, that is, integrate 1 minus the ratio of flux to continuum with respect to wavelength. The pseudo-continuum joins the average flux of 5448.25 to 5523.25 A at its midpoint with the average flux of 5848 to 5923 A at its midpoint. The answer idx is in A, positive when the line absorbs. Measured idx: -4.15 A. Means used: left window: 13.8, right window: 13.9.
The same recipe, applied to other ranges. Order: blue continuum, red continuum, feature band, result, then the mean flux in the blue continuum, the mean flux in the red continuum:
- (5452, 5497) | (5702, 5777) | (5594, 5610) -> 0.58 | 14.1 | 14.6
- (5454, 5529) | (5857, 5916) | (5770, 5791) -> -0.87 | 13.7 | 13.8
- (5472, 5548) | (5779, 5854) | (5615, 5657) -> -3.25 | 13.5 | 14.7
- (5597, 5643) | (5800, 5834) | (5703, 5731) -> 0.84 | 14.8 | 14.9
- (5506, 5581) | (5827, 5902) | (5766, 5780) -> -0.78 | 14.4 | 14.1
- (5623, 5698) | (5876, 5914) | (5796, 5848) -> -3.42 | 14.7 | 13.5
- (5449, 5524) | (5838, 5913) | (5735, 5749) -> -0.87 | 13.8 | 14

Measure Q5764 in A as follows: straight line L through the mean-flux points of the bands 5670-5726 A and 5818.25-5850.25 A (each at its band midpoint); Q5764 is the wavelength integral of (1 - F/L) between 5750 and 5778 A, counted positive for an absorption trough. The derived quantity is -0.3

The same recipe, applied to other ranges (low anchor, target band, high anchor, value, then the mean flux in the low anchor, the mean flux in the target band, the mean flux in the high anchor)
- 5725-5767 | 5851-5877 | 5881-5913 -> -2.0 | 14.6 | 14.7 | 13.4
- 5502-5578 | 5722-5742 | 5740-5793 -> -0.9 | 14.2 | 15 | 14.4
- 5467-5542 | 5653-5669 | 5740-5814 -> -0.4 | 13.5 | 14.5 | 14.7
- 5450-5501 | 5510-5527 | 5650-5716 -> 1.5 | 14.1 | 12.9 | 14.3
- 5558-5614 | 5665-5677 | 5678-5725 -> -0.6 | 15.2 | 15.2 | 14.2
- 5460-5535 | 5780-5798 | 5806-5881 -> -0.1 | 13.6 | 14.5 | 14.6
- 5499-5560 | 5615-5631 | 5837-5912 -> -2.2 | 13.5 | 15.5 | 14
